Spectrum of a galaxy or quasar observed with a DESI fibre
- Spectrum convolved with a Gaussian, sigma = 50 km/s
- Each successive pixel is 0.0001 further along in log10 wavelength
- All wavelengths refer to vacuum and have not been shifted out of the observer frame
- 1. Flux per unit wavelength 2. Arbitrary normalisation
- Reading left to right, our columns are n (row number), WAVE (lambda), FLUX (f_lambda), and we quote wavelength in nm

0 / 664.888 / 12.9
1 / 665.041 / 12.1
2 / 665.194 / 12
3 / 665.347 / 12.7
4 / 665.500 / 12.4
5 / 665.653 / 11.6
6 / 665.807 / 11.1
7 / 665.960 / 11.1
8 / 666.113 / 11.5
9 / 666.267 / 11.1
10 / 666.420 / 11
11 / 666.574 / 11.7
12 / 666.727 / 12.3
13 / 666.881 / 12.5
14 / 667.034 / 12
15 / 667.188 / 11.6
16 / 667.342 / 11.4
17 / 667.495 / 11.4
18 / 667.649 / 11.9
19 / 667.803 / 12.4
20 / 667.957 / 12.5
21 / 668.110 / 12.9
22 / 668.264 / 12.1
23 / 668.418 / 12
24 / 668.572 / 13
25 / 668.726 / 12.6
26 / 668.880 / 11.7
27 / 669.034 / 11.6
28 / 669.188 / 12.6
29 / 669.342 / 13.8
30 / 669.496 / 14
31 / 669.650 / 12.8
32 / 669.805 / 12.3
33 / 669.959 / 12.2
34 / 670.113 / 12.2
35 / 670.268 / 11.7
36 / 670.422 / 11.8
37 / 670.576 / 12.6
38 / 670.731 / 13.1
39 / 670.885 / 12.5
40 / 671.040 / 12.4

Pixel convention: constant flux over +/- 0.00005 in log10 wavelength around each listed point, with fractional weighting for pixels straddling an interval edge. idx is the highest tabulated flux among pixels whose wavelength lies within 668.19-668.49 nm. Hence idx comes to 12.1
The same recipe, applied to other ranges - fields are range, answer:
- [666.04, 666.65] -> 11.7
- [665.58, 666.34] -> 11.6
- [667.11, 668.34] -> 12.9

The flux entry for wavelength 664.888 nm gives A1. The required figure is 12.9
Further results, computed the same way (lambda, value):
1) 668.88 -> 11.7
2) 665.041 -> 12.1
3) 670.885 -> 12.5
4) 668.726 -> 12.6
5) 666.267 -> 11.1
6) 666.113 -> 11.5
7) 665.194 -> 12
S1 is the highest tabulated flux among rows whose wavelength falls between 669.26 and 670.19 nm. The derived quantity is 14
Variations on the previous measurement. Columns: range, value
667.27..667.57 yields 11.4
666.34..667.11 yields 12.5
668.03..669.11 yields 13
